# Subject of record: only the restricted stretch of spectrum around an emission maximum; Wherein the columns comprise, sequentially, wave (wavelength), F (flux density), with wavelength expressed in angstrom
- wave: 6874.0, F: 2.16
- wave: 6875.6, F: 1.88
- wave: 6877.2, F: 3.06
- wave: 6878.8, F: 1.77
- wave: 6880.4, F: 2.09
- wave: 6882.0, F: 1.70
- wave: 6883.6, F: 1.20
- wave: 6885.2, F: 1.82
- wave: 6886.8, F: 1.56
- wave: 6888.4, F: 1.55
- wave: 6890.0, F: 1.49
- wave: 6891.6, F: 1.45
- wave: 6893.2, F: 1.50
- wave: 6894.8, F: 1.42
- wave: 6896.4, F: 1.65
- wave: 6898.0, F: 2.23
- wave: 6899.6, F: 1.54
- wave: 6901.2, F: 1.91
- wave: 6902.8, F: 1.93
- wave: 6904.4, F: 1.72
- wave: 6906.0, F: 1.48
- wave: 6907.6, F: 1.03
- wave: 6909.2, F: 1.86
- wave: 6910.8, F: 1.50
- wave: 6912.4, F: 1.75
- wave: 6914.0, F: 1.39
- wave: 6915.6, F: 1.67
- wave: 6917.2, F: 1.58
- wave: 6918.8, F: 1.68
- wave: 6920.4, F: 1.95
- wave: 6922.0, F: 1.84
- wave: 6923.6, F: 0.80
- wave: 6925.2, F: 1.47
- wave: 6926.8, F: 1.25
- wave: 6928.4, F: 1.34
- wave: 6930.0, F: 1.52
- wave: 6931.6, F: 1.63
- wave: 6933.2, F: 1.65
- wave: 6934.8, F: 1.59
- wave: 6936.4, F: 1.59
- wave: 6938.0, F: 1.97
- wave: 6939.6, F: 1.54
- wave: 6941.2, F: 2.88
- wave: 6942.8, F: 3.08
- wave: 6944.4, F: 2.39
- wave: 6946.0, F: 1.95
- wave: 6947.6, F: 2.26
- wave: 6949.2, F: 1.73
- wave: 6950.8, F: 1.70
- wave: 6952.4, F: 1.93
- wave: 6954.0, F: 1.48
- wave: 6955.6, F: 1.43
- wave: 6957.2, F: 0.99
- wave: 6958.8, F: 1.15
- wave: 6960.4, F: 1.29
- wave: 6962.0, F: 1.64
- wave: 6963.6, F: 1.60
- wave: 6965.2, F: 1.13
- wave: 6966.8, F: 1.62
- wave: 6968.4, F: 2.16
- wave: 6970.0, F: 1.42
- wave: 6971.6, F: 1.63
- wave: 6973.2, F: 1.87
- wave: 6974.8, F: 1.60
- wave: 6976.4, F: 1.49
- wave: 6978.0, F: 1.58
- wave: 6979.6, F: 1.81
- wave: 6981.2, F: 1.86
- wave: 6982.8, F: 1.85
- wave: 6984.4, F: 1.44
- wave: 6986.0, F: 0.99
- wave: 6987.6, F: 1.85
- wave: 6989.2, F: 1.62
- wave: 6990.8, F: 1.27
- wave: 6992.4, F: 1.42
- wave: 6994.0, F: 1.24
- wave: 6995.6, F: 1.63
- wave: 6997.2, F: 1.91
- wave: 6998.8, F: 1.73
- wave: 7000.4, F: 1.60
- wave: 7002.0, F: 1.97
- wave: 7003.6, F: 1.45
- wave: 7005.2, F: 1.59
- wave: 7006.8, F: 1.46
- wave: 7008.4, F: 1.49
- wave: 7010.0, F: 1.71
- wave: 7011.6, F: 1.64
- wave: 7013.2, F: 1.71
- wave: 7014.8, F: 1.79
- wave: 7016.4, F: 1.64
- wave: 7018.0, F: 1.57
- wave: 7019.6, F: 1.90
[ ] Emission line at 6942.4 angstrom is [O III]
